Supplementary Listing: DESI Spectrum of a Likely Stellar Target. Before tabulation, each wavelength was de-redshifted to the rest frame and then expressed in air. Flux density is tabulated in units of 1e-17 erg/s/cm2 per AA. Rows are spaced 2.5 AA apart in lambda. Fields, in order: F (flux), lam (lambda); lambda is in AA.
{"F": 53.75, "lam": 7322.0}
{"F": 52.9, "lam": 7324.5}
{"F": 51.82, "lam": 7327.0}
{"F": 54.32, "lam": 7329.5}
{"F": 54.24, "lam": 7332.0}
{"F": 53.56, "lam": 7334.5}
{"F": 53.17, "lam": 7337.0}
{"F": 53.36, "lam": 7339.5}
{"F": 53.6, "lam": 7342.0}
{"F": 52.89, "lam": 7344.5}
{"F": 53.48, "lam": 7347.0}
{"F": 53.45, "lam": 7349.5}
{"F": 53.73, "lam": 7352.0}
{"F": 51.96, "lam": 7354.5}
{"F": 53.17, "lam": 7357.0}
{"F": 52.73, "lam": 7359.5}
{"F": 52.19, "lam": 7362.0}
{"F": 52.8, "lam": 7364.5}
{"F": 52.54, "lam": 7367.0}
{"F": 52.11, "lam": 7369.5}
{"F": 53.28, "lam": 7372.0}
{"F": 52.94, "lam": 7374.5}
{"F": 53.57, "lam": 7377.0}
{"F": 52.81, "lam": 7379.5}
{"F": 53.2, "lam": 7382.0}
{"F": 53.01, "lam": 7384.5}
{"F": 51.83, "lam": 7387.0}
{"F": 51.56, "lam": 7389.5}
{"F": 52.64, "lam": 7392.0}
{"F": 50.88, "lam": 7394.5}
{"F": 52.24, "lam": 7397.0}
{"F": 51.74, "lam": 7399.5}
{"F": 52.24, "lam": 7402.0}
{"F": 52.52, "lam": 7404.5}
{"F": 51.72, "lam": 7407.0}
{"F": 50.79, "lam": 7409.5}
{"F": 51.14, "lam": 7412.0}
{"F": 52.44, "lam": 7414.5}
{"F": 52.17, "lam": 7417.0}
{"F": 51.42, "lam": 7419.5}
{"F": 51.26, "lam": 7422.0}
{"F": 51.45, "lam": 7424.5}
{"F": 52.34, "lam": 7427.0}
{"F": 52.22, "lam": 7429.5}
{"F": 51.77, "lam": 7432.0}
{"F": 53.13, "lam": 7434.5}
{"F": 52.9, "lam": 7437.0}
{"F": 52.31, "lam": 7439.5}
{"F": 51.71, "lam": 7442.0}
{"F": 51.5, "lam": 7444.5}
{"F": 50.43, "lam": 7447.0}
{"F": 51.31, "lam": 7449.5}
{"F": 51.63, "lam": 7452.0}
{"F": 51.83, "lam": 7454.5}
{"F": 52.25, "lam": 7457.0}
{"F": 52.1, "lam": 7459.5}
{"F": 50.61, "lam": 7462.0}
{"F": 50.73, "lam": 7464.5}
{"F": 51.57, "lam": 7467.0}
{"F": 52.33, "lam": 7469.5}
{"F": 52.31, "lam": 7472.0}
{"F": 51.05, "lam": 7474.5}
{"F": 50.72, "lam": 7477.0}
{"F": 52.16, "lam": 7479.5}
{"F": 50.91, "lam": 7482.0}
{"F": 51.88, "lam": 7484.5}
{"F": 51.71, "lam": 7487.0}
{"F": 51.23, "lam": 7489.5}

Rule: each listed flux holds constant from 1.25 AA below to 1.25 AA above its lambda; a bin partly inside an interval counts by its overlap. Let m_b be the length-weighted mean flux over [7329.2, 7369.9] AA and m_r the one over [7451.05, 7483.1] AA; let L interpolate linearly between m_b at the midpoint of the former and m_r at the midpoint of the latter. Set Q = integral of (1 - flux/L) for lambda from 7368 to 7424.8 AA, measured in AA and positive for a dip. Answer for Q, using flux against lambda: 0.4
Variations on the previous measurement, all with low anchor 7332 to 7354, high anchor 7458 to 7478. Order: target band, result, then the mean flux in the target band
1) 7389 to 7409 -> 0.2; 51.9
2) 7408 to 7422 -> 0.2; 51.6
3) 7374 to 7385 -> -0.1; 53.1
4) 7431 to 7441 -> -0.1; 52.5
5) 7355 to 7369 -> 0.1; 52.6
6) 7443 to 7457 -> 0.1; 51.4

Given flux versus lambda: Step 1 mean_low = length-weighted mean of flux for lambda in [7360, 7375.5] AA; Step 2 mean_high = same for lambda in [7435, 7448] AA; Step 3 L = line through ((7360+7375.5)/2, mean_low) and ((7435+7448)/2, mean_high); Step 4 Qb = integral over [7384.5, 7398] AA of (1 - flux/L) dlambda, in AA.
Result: 0.1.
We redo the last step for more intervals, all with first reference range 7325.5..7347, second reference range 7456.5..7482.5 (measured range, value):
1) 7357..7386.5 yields 0.0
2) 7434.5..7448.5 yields 0.0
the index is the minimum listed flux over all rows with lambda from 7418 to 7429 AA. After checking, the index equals 51.26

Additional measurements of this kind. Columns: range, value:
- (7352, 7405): 50.88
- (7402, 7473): 50.43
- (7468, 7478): 50.72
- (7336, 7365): 51.96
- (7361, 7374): 52.11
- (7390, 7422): 50.79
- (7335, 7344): 53.17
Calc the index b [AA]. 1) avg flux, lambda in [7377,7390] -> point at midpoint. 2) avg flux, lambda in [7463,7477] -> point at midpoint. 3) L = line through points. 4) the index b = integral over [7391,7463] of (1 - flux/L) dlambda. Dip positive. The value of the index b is 0.3 AA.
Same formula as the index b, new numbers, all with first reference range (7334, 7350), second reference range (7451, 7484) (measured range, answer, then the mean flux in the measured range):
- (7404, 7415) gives 0.2 AA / 51.6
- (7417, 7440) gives 0.0 AA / 52.1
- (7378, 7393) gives 0.1 AA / 52.5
